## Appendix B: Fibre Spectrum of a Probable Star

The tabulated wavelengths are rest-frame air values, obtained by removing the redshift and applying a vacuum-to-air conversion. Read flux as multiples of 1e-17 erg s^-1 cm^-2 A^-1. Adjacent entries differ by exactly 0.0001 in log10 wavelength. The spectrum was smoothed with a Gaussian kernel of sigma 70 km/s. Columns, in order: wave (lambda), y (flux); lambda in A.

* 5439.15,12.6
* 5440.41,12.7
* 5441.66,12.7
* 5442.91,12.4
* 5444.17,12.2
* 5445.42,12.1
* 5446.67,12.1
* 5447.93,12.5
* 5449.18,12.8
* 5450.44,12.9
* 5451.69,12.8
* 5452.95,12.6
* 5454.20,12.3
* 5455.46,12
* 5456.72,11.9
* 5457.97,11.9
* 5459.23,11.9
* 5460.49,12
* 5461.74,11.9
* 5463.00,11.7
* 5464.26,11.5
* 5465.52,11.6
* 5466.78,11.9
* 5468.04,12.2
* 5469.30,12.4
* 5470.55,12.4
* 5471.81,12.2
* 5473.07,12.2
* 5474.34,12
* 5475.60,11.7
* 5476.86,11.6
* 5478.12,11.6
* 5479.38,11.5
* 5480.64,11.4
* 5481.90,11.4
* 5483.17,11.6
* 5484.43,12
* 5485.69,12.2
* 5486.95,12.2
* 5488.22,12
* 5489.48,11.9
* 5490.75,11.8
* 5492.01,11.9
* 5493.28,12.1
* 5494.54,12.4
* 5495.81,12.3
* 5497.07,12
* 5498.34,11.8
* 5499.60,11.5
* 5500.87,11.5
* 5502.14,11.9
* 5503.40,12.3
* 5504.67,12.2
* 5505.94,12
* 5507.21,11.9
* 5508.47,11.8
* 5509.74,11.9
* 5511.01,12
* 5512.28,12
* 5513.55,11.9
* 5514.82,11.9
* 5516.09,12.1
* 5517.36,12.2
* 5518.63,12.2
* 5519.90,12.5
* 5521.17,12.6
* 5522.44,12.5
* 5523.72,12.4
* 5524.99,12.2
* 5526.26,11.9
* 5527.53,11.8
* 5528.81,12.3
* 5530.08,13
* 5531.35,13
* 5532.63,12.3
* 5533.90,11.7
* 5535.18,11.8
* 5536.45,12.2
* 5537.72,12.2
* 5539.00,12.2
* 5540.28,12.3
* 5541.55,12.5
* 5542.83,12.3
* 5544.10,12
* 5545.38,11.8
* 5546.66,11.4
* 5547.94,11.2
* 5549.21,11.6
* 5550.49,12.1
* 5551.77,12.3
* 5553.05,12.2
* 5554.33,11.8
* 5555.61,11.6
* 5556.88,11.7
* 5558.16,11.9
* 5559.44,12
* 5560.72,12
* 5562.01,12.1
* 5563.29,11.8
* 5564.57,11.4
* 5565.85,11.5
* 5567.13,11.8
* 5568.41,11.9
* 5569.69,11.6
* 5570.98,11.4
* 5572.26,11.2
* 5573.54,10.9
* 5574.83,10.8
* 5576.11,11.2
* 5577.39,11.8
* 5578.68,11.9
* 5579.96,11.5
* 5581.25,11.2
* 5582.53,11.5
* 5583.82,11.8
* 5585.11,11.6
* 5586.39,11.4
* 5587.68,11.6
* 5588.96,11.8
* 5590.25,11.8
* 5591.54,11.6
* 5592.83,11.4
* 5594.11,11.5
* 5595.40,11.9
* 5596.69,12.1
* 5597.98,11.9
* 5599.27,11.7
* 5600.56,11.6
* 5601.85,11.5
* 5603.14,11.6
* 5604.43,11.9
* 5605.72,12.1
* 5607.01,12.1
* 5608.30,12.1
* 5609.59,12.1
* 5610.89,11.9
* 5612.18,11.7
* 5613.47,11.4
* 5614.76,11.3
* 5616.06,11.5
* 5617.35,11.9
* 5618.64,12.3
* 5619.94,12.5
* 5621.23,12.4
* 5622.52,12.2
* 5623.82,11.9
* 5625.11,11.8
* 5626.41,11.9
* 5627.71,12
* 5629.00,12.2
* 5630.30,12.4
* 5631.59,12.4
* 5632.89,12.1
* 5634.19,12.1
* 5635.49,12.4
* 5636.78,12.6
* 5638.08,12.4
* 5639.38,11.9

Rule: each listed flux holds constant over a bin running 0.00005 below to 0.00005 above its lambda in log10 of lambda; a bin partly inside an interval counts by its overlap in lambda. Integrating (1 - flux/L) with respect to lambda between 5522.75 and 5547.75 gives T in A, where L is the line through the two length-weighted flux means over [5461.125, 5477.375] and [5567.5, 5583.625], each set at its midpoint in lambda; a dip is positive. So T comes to -1.2 A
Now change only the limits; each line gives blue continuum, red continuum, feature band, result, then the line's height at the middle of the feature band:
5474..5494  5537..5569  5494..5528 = -0.6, 11.8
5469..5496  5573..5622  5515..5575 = -0.8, 11.8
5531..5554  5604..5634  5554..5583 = 1.1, 12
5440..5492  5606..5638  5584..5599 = 0.5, 12.1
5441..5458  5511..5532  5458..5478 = 0.7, 12.4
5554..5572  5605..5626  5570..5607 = 0.8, 11.8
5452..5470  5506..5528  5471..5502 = 0.5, 12.1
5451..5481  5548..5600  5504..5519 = -0.2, 11.8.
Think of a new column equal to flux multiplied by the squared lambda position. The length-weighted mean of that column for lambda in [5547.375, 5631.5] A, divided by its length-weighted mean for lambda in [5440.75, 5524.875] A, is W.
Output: 1.0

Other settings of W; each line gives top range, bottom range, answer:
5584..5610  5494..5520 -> 1.01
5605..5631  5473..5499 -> 1.06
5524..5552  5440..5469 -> 1.02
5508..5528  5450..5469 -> 1.03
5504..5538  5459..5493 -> 1.04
